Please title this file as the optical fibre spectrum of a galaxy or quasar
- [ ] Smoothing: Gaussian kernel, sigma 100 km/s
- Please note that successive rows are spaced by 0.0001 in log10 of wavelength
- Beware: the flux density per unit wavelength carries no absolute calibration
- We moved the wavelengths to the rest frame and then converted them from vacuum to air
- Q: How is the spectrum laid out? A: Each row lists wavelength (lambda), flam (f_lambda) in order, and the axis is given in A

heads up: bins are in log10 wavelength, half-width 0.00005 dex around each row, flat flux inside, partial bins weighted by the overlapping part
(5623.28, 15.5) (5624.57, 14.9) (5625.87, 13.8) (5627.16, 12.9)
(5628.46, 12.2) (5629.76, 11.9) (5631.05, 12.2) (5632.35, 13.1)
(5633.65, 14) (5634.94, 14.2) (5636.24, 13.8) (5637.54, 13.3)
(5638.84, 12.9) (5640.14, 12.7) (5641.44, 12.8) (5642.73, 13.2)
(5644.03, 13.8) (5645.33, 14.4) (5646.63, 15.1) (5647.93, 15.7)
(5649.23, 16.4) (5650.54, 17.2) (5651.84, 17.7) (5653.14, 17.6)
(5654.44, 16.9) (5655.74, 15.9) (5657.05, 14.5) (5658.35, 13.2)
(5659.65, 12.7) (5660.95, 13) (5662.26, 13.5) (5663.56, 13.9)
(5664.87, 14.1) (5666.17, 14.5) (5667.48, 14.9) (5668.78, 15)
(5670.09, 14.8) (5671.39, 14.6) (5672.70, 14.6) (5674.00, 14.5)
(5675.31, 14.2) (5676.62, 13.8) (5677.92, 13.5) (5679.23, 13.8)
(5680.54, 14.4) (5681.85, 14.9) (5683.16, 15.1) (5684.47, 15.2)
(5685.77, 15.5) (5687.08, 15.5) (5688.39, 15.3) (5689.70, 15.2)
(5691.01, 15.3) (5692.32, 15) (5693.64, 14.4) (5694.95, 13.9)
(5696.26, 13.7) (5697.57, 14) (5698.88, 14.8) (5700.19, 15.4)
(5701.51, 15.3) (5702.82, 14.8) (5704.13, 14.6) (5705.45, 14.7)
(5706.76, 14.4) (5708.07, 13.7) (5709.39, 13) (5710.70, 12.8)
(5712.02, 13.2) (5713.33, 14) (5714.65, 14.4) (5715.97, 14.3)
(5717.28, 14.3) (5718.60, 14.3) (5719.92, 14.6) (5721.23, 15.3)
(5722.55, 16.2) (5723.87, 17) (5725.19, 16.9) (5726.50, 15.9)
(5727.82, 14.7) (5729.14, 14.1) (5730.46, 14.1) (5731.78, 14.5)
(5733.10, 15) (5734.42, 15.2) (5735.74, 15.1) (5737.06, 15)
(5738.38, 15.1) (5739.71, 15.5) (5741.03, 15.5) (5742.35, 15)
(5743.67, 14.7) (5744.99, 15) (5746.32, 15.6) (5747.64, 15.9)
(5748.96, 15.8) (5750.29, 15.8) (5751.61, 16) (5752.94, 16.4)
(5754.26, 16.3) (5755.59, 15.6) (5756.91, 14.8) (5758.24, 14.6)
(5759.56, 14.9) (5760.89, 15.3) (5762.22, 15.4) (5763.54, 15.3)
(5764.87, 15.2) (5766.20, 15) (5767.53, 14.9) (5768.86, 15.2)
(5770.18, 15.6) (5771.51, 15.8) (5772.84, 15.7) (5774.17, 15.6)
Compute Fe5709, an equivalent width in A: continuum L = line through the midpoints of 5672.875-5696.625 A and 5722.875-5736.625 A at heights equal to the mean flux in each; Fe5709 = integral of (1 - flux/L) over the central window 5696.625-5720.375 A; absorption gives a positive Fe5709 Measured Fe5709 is 1.1 A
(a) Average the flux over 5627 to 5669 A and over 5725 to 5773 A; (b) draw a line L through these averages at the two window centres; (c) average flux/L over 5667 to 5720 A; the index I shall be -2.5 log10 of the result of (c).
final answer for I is 0.02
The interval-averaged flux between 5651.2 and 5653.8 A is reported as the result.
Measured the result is 17.7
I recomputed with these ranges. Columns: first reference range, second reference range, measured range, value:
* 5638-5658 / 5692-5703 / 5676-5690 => 0.00 mag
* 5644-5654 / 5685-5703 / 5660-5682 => 0.10 mag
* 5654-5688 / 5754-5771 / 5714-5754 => -0.02 mag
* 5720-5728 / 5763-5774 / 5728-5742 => 0.07 mag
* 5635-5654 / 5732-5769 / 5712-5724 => 0.03 mag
